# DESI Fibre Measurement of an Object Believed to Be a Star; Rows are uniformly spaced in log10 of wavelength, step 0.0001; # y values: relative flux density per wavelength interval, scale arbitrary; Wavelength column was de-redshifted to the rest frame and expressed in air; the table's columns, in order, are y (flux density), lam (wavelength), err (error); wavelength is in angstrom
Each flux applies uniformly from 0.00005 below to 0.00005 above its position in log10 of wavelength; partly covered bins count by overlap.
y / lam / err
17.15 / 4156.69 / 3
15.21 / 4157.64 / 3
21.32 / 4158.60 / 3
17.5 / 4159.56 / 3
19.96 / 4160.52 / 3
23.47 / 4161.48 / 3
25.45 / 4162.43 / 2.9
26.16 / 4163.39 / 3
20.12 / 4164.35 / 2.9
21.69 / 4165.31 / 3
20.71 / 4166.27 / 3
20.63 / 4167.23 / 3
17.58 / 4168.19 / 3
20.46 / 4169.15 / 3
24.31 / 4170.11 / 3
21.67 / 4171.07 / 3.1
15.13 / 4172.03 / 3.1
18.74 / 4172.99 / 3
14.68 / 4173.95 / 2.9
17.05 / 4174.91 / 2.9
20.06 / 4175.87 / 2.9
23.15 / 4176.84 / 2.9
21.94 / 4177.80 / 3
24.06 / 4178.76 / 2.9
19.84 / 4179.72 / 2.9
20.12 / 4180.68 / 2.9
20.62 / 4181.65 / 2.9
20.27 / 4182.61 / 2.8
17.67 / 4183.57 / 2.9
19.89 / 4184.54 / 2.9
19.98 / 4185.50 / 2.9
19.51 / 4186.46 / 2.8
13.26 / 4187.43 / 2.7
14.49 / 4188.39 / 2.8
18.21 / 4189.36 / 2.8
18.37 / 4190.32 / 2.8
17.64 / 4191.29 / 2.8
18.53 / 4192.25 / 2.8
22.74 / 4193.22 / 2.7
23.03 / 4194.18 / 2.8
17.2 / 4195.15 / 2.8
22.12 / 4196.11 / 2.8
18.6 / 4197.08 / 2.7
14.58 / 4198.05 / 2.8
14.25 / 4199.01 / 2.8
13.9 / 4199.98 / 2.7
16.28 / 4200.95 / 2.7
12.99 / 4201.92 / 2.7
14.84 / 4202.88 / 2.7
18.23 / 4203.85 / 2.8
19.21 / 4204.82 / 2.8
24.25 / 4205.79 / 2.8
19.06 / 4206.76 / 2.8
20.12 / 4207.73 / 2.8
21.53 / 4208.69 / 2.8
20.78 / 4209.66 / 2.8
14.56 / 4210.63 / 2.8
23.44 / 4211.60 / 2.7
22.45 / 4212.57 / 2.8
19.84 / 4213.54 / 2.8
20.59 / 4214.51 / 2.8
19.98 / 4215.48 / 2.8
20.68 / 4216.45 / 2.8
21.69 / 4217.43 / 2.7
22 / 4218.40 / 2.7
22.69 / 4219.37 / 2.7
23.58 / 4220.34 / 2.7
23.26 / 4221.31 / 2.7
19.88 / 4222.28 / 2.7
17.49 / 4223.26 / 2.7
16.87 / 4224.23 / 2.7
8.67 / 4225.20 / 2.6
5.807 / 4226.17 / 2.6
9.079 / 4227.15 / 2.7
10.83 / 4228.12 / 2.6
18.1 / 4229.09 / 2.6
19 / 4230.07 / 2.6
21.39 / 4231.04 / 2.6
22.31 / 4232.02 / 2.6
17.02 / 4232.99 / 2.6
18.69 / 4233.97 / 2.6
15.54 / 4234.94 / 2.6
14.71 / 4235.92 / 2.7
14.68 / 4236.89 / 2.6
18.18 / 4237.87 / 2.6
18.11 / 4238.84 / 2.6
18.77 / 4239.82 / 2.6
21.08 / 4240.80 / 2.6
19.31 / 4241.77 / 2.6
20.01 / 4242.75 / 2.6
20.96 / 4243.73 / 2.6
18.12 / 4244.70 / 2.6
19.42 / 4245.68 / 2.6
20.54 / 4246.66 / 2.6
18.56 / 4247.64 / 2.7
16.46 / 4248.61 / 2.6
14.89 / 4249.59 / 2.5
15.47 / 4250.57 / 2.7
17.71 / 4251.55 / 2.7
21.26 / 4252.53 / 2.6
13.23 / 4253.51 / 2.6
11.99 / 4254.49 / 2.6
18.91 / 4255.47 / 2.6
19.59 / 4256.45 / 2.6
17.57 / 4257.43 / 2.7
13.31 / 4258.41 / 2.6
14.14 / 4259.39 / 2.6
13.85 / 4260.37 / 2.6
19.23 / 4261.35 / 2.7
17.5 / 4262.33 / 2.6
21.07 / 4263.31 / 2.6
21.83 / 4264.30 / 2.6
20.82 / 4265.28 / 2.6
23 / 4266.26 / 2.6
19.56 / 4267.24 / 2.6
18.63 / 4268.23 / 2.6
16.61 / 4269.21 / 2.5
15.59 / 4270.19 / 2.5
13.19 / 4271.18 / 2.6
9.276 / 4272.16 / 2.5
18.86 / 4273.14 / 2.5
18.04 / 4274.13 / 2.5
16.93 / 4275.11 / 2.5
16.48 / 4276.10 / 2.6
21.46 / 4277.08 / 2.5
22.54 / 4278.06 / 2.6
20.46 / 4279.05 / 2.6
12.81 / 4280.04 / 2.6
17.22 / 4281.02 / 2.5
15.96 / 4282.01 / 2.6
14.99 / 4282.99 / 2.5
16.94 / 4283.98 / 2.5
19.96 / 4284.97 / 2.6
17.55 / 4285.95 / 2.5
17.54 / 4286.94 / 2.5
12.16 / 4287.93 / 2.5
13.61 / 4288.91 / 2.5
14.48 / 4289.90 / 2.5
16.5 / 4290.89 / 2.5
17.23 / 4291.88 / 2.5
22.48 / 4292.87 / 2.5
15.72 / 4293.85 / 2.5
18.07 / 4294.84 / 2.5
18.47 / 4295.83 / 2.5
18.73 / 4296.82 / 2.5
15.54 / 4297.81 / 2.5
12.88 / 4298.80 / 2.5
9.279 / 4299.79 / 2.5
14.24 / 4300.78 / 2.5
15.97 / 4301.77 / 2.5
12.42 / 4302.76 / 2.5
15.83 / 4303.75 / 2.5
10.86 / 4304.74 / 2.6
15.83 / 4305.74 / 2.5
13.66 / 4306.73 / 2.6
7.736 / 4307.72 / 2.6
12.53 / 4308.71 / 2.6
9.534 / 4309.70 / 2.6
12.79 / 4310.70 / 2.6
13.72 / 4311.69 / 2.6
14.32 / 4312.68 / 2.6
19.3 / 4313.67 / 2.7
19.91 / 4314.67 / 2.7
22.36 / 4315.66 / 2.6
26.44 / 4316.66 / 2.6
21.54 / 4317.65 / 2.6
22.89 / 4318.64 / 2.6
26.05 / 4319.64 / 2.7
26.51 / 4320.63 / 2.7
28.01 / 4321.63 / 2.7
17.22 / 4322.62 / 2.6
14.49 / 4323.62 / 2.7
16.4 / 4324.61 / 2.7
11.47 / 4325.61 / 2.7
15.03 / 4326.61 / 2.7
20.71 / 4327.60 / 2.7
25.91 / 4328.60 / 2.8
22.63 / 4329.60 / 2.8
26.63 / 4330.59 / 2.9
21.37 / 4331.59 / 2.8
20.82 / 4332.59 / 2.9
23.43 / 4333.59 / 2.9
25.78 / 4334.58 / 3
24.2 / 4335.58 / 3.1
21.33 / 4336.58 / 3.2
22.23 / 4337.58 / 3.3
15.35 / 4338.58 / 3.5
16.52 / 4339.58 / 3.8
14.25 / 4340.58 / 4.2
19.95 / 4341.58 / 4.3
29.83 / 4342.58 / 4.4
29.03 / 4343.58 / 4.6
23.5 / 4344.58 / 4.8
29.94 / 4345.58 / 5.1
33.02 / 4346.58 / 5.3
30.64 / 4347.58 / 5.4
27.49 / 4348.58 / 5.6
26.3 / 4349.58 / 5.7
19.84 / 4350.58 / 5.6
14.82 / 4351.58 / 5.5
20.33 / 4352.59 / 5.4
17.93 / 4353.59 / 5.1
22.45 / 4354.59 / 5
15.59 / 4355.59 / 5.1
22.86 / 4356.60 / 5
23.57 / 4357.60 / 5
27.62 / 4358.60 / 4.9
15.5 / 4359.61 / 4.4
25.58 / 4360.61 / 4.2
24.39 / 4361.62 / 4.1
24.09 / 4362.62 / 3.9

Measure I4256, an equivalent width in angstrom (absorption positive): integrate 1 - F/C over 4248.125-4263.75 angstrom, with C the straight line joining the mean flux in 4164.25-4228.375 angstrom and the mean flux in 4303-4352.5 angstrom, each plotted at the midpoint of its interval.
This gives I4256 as 2.31 angstrom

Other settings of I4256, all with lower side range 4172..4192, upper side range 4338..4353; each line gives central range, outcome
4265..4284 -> 3.5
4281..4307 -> 7.4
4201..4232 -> 2.0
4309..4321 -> 1.7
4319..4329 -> 1.2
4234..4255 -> 3.1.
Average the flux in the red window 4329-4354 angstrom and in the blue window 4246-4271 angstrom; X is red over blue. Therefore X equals 1.31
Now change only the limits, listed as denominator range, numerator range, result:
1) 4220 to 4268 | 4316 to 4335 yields 1.24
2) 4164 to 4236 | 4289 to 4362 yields 1.05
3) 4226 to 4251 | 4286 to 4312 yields 0.84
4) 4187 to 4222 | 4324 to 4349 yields 1.18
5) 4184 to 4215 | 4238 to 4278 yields 0.96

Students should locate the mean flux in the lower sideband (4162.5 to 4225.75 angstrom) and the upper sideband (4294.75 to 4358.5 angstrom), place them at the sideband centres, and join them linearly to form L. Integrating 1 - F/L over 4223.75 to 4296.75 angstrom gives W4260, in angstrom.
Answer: 9.05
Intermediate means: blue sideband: 19.4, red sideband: 19.7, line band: 17.1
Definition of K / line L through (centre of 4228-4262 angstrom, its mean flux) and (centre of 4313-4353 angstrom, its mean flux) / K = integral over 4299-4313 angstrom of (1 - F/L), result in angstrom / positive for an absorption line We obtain 5.4 angstrom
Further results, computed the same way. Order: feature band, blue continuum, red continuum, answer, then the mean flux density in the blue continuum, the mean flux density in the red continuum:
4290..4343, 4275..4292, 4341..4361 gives 5.27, 16.9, 23.7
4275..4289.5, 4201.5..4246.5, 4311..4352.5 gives 2.31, 18.5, 21.9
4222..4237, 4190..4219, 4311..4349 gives 3.14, 19.1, 22.1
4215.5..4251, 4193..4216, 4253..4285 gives 0.52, 18.9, 17.3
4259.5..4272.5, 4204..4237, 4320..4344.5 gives 1.30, 18.6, 21.3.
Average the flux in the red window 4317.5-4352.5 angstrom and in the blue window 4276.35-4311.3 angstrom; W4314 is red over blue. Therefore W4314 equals 1.4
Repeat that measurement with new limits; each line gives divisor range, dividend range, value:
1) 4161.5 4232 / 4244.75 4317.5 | 0.87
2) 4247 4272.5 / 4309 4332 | 1.15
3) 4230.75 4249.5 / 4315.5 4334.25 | 1.17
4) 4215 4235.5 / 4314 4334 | 1.20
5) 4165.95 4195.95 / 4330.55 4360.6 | 1.17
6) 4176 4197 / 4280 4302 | 0.82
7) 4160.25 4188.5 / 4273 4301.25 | 0.83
